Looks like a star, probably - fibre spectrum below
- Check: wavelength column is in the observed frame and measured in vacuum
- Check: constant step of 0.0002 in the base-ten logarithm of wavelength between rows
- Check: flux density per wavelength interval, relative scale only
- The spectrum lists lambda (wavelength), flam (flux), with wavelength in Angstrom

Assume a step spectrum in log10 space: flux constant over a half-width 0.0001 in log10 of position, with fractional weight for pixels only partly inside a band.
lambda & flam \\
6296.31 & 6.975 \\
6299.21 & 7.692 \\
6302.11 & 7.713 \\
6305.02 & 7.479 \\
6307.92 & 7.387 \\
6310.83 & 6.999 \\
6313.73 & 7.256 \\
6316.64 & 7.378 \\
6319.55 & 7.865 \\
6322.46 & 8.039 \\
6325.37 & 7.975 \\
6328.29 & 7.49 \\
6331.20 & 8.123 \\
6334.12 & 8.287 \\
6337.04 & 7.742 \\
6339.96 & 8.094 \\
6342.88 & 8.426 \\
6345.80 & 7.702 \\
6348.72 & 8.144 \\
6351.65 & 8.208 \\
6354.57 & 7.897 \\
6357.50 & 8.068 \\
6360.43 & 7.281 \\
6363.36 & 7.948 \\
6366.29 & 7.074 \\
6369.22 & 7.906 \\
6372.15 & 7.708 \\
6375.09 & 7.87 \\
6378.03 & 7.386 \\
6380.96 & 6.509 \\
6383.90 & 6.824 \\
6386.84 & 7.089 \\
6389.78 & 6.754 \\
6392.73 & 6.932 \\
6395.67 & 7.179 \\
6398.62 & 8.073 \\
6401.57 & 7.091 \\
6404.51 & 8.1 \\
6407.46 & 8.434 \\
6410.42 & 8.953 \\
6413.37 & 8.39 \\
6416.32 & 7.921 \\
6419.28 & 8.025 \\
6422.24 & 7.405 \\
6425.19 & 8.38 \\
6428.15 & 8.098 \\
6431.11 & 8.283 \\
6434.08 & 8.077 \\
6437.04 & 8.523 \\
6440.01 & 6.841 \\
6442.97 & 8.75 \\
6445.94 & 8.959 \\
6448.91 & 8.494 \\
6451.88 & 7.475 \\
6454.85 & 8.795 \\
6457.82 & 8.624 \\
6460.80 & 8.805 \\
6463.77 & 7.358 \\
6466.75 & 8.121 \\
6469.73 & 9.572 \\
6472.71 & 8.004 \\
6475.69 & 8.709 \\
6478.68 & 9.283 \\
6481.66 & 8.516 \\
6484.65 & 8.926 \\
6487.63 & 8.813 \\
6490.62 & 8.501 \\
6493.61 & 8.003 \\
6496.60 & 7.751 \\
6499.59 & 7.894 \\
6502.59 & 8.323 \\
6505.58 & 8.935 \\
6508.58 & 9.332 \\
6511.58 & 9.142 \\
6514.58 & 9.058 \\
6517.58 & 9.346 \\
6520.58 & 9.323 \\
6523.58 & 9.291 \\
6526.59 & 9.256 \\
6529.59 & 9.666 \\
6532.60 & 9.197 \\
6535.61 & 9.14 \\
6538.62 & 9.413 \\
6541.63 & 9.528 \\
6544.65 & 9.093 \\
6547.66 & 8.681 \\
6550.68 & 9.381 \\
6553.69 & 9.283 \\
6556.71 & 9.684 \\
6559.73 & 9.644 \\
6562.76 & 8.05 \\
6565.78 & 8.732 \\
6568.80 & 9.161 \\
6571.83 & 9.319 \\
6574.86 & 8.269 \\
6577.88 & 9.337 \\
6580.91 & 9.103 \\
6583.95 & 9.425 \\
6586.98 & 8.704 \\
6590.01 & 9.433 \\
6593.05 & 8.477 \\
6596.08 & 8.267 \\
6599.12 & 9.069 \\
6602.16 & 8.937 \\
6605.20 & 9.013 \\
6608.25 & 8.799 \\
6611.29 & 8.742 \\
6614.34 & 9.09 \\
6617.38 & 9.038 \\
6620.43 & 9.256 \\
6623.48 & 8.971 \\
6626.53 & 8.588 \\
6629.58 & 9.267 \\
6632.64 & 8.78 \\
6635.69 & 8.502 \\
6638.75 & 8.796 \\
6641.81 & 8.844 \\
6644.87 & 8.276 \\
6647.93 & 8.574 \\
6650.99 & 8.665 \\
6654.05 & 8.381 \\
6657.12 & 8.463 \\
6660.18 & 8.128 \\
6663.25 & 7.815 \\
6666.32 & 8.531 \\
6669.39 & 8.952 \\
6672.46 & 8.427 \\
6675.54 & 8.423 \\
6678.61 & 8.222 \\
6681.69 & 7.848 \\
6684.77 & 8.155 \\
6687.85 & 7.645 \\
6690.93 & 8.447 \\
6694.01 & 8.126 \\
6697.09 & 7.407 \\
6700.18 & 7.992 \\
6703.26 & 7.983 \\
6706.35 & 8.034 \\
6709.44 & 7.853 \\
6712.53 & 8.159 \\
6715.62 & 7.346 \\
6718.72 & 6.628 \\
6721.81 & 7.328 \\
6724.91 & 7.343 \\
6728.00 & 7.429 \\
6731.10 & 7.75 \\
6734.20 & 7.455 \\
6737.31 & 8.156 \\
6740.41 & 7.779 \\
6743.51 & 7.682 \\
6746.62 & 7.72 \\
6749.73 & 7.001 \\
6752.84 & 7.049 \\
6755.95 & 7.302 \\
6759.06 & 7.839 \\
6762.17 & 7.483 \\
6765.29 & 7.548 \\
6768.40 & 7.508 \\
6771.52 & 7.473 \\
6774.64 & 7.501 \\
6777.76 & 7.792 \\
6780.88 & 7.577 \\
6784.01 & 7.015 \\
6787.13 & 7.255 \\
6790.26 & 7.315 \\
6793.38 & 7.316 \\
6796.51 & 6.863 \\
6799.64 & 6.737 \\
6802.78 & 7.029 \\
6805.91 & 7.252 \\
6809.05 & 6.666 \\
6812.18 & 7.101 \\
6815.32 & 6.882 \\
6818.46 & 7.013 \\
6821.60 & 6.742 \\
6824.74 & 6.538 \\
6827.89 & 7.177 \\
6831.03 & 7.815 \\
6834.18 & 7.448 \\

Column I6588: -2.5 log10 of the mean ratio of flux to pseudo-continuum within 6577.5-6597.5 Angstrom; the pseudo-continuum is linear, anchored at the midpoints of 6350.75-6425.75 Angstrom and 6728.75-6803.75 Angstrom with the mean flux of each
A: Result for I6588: -0.19 mag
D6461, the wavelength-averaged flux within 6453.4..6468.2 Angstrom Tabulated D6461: 8.34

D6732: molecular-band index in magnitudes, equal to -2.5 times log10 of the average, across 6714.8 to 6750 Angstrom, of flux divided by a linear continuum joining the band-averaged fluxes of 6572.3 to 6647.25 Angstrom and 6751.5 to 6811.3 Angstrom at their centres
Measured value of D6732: 0.036 mag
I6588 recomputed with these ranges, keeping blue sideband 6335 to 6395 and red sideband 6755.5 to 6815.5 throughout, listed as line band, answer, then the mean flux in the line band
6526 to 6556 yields -0.24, 9.28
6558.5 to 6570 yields -0.19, 8.87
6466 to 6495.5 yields -0.15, 8.65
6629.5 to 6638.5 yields -0.19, 8.77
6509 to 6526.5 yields -0.23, 9.24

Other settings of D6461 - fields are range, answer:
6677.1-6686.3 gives 8.07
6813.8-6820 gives 6.95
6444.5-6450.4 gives 8.72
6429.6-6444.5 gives 8.1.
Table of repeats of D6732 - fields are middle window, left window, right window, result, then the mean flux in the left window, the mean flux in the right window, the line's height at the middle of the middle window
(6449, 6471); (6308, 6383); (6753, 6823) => -0.11 mag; 7.72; 7.23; 7.6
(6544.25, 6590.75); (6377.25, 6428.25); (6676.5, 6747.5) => -0.18 mag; 7.63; 7.77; 7.7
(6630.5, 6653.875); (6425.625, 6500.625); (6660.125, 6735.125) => -0.08 mag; 8.37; 7.89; 8.01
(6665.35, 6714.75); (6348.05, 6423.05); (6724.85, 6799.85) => -0.09 mag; 7.66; 7.45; 7.49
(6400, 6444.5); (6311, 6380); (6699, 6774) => -0.05 mag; 7.8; 7.57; 7.75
